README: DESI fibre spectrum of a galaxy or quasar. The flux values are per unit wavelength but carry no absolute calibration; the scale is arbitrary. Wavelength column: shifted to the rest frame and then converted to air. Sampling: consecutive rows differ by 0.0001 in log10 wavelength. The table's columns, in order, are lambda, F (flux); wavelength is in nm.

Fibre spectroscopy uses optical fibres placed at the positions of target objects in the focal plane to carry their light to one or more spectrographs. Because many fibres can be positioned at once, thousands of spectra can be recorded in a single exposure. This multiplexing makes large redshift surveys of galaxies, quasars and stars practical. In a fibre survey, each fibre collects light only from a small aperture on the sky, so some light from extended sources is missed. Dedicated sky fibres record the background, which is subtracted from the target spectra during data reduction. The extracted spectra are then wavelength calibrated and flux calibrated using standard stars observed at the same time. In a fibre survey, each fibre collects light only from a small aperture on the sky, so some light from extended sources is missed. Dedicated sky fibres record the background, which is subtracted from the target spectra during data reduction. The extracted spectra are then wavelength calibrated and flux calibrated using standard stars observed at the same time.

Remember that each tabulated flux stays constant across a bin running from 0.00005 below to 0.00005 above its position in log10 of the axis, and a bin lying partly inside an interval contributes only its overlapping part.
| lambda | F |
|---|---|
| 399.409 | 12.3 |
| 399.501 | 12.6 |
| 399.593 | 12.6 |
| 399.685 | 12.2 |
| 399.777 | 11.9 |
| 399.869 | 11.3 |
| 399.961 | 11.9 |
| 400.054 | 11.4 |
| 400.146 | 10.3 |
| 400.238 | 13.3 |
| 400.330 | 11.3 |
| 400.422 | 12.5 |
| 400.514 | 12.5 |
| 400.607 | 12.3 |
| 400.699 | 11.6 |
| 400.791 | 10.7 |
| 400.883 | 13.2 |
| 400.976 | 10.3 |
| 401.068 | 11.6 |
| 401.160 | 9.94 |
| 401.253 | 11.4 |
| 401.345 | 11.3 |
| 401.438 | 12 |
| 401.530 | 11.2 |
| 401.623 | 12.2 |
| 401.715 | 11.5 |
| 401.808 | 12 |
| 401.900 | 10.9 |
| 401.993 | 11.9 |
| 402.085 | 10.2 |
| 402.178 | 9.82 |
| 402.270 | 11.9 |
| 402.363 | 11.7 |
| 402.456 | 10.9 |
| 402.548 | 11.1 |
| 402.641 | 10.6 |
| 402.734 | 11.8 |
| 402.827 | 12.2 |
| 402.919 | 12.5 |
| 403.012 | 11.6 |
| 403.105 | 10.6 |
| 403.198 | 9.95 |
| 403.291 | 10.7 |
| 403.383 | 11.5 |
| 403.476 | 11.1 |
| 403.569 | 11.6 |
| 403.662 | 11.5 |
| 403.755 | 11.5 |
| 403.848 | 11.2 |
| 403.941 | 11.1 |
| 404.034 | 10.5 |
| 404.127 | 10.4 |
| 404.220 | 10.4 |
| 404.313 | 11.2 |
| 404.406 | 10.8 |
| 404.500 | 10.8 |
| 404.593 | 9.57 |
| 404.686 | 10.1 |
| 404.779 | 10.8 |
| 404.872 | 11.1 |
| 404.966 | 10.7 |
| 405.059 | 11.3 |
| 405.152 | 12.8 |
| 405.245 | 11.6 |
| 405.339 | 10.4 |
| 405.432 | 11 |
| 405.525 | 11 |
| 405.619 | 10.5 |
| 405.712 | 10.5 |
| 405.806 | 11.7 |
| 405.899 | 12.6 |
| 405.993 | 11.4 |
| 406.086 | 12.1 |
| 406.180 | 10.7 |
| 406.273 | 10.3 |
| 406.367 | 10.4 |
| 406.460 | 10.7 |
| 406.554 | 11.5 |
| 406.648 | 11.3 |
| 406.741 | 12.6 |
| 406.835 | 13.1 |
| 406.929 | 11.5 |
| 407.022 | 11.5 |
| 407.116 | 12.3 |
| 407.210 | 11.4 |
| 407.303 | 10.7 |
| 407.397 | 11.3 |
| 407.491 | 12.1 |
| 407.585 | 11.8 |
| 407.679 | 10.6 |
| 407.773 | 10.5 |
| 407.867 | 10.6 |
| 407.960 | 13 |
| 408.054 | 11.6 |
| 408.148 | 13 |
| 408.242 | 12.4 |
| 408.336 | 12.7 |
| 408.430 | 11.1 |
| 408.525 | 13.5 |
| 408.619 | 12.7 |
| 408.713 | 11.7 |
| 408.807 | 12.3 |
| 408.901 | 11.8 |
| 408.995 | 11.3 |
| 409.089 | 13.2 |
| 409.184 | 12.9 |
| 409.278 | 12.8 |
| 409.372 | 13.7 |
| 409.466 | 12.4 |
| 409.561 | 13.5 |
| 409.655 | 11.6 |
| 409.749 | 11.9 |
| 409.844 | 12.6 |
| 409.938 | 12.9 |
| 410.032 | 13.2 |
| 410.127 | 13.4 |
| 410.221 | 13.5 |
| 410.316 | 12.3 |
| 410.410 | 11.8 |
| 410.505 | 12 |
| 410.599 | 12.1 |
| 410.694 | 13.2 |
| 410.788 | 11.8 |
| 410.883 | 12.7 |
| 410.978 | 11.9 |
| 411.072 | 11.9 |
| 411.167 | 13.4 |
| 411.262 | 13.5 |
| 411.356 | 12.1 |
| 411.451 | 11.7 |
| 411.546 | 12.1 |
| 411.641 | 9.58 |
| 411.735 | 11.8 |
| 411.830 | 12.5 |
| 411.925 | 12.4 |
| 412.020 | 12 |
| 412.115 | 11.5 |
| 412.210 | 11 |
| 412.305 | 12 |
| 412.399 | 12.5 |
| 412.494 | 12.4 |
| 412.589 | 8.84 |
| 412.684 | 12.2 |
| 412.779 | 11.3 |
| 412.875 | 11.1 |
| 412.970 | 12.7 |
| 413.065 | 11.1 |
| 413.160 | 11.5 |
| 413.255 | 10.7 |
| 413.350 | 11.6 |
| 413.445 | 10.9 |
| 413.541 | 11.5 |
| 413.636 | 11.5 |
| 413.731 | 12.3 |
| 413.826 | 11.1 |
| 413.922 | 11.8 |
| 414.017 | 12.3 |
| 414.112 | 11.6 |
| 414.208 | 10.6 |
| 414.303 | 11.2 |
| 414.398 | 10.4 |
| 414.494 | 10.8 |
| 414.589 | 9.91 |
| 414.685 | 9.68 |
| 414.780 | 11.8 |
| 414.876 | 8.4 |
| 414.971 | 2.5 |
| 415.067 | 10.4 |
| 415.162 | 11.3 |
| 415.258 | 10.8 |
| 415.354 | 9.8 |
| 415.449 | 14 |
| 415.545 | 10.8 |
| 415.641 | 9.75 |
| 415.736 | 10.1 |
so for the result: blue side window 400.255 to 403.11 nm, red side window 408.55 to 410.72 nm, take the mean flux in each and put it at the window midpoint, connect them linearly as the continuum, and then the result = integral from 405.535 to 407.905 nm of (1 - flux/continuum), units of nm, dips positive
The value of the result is 0.16 nm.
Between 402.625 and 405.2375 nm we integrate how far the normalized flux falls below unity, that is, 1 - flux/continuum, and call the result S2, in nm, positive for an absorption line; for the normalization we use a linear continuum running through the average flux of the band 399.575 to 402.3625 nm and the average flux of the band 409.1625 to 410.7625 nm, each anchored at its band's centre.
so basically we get 0.19 nm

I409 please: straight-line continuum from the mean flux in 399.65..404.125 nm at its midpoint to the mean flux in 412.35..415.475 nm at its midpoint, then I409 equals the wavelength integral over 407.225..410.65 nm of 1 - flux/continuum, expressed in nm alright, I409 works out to -0.34 nm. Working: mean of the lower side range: 11.4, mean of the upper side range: 10.9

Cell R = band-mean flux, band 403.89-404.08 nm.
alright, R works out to 10.8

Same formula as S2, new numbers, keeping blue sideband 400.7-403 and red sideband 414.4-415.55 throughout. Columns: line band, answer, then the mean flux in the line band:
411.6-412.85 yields -0.15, 11.5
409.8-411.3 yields -0.31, 12.6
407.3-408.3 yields -0.08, 11.7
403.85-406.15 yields 0.01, 11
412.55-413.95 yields -0.16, 11.3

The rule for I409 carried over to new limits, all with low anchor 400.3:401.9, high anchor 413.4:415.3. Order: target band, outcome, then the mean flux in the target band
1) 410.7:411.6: -0.131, 12.4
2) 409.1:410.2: -0.194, 12.8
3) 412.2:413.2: -0.081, 11.5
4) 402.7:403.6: 0.007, 11.4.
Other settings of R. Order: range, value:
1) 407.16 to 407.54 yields 11.4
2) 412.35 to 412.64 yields 11.3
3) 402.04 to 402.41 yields 10.9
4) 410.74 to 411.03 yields 12.2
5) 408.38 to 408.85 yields 12.2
